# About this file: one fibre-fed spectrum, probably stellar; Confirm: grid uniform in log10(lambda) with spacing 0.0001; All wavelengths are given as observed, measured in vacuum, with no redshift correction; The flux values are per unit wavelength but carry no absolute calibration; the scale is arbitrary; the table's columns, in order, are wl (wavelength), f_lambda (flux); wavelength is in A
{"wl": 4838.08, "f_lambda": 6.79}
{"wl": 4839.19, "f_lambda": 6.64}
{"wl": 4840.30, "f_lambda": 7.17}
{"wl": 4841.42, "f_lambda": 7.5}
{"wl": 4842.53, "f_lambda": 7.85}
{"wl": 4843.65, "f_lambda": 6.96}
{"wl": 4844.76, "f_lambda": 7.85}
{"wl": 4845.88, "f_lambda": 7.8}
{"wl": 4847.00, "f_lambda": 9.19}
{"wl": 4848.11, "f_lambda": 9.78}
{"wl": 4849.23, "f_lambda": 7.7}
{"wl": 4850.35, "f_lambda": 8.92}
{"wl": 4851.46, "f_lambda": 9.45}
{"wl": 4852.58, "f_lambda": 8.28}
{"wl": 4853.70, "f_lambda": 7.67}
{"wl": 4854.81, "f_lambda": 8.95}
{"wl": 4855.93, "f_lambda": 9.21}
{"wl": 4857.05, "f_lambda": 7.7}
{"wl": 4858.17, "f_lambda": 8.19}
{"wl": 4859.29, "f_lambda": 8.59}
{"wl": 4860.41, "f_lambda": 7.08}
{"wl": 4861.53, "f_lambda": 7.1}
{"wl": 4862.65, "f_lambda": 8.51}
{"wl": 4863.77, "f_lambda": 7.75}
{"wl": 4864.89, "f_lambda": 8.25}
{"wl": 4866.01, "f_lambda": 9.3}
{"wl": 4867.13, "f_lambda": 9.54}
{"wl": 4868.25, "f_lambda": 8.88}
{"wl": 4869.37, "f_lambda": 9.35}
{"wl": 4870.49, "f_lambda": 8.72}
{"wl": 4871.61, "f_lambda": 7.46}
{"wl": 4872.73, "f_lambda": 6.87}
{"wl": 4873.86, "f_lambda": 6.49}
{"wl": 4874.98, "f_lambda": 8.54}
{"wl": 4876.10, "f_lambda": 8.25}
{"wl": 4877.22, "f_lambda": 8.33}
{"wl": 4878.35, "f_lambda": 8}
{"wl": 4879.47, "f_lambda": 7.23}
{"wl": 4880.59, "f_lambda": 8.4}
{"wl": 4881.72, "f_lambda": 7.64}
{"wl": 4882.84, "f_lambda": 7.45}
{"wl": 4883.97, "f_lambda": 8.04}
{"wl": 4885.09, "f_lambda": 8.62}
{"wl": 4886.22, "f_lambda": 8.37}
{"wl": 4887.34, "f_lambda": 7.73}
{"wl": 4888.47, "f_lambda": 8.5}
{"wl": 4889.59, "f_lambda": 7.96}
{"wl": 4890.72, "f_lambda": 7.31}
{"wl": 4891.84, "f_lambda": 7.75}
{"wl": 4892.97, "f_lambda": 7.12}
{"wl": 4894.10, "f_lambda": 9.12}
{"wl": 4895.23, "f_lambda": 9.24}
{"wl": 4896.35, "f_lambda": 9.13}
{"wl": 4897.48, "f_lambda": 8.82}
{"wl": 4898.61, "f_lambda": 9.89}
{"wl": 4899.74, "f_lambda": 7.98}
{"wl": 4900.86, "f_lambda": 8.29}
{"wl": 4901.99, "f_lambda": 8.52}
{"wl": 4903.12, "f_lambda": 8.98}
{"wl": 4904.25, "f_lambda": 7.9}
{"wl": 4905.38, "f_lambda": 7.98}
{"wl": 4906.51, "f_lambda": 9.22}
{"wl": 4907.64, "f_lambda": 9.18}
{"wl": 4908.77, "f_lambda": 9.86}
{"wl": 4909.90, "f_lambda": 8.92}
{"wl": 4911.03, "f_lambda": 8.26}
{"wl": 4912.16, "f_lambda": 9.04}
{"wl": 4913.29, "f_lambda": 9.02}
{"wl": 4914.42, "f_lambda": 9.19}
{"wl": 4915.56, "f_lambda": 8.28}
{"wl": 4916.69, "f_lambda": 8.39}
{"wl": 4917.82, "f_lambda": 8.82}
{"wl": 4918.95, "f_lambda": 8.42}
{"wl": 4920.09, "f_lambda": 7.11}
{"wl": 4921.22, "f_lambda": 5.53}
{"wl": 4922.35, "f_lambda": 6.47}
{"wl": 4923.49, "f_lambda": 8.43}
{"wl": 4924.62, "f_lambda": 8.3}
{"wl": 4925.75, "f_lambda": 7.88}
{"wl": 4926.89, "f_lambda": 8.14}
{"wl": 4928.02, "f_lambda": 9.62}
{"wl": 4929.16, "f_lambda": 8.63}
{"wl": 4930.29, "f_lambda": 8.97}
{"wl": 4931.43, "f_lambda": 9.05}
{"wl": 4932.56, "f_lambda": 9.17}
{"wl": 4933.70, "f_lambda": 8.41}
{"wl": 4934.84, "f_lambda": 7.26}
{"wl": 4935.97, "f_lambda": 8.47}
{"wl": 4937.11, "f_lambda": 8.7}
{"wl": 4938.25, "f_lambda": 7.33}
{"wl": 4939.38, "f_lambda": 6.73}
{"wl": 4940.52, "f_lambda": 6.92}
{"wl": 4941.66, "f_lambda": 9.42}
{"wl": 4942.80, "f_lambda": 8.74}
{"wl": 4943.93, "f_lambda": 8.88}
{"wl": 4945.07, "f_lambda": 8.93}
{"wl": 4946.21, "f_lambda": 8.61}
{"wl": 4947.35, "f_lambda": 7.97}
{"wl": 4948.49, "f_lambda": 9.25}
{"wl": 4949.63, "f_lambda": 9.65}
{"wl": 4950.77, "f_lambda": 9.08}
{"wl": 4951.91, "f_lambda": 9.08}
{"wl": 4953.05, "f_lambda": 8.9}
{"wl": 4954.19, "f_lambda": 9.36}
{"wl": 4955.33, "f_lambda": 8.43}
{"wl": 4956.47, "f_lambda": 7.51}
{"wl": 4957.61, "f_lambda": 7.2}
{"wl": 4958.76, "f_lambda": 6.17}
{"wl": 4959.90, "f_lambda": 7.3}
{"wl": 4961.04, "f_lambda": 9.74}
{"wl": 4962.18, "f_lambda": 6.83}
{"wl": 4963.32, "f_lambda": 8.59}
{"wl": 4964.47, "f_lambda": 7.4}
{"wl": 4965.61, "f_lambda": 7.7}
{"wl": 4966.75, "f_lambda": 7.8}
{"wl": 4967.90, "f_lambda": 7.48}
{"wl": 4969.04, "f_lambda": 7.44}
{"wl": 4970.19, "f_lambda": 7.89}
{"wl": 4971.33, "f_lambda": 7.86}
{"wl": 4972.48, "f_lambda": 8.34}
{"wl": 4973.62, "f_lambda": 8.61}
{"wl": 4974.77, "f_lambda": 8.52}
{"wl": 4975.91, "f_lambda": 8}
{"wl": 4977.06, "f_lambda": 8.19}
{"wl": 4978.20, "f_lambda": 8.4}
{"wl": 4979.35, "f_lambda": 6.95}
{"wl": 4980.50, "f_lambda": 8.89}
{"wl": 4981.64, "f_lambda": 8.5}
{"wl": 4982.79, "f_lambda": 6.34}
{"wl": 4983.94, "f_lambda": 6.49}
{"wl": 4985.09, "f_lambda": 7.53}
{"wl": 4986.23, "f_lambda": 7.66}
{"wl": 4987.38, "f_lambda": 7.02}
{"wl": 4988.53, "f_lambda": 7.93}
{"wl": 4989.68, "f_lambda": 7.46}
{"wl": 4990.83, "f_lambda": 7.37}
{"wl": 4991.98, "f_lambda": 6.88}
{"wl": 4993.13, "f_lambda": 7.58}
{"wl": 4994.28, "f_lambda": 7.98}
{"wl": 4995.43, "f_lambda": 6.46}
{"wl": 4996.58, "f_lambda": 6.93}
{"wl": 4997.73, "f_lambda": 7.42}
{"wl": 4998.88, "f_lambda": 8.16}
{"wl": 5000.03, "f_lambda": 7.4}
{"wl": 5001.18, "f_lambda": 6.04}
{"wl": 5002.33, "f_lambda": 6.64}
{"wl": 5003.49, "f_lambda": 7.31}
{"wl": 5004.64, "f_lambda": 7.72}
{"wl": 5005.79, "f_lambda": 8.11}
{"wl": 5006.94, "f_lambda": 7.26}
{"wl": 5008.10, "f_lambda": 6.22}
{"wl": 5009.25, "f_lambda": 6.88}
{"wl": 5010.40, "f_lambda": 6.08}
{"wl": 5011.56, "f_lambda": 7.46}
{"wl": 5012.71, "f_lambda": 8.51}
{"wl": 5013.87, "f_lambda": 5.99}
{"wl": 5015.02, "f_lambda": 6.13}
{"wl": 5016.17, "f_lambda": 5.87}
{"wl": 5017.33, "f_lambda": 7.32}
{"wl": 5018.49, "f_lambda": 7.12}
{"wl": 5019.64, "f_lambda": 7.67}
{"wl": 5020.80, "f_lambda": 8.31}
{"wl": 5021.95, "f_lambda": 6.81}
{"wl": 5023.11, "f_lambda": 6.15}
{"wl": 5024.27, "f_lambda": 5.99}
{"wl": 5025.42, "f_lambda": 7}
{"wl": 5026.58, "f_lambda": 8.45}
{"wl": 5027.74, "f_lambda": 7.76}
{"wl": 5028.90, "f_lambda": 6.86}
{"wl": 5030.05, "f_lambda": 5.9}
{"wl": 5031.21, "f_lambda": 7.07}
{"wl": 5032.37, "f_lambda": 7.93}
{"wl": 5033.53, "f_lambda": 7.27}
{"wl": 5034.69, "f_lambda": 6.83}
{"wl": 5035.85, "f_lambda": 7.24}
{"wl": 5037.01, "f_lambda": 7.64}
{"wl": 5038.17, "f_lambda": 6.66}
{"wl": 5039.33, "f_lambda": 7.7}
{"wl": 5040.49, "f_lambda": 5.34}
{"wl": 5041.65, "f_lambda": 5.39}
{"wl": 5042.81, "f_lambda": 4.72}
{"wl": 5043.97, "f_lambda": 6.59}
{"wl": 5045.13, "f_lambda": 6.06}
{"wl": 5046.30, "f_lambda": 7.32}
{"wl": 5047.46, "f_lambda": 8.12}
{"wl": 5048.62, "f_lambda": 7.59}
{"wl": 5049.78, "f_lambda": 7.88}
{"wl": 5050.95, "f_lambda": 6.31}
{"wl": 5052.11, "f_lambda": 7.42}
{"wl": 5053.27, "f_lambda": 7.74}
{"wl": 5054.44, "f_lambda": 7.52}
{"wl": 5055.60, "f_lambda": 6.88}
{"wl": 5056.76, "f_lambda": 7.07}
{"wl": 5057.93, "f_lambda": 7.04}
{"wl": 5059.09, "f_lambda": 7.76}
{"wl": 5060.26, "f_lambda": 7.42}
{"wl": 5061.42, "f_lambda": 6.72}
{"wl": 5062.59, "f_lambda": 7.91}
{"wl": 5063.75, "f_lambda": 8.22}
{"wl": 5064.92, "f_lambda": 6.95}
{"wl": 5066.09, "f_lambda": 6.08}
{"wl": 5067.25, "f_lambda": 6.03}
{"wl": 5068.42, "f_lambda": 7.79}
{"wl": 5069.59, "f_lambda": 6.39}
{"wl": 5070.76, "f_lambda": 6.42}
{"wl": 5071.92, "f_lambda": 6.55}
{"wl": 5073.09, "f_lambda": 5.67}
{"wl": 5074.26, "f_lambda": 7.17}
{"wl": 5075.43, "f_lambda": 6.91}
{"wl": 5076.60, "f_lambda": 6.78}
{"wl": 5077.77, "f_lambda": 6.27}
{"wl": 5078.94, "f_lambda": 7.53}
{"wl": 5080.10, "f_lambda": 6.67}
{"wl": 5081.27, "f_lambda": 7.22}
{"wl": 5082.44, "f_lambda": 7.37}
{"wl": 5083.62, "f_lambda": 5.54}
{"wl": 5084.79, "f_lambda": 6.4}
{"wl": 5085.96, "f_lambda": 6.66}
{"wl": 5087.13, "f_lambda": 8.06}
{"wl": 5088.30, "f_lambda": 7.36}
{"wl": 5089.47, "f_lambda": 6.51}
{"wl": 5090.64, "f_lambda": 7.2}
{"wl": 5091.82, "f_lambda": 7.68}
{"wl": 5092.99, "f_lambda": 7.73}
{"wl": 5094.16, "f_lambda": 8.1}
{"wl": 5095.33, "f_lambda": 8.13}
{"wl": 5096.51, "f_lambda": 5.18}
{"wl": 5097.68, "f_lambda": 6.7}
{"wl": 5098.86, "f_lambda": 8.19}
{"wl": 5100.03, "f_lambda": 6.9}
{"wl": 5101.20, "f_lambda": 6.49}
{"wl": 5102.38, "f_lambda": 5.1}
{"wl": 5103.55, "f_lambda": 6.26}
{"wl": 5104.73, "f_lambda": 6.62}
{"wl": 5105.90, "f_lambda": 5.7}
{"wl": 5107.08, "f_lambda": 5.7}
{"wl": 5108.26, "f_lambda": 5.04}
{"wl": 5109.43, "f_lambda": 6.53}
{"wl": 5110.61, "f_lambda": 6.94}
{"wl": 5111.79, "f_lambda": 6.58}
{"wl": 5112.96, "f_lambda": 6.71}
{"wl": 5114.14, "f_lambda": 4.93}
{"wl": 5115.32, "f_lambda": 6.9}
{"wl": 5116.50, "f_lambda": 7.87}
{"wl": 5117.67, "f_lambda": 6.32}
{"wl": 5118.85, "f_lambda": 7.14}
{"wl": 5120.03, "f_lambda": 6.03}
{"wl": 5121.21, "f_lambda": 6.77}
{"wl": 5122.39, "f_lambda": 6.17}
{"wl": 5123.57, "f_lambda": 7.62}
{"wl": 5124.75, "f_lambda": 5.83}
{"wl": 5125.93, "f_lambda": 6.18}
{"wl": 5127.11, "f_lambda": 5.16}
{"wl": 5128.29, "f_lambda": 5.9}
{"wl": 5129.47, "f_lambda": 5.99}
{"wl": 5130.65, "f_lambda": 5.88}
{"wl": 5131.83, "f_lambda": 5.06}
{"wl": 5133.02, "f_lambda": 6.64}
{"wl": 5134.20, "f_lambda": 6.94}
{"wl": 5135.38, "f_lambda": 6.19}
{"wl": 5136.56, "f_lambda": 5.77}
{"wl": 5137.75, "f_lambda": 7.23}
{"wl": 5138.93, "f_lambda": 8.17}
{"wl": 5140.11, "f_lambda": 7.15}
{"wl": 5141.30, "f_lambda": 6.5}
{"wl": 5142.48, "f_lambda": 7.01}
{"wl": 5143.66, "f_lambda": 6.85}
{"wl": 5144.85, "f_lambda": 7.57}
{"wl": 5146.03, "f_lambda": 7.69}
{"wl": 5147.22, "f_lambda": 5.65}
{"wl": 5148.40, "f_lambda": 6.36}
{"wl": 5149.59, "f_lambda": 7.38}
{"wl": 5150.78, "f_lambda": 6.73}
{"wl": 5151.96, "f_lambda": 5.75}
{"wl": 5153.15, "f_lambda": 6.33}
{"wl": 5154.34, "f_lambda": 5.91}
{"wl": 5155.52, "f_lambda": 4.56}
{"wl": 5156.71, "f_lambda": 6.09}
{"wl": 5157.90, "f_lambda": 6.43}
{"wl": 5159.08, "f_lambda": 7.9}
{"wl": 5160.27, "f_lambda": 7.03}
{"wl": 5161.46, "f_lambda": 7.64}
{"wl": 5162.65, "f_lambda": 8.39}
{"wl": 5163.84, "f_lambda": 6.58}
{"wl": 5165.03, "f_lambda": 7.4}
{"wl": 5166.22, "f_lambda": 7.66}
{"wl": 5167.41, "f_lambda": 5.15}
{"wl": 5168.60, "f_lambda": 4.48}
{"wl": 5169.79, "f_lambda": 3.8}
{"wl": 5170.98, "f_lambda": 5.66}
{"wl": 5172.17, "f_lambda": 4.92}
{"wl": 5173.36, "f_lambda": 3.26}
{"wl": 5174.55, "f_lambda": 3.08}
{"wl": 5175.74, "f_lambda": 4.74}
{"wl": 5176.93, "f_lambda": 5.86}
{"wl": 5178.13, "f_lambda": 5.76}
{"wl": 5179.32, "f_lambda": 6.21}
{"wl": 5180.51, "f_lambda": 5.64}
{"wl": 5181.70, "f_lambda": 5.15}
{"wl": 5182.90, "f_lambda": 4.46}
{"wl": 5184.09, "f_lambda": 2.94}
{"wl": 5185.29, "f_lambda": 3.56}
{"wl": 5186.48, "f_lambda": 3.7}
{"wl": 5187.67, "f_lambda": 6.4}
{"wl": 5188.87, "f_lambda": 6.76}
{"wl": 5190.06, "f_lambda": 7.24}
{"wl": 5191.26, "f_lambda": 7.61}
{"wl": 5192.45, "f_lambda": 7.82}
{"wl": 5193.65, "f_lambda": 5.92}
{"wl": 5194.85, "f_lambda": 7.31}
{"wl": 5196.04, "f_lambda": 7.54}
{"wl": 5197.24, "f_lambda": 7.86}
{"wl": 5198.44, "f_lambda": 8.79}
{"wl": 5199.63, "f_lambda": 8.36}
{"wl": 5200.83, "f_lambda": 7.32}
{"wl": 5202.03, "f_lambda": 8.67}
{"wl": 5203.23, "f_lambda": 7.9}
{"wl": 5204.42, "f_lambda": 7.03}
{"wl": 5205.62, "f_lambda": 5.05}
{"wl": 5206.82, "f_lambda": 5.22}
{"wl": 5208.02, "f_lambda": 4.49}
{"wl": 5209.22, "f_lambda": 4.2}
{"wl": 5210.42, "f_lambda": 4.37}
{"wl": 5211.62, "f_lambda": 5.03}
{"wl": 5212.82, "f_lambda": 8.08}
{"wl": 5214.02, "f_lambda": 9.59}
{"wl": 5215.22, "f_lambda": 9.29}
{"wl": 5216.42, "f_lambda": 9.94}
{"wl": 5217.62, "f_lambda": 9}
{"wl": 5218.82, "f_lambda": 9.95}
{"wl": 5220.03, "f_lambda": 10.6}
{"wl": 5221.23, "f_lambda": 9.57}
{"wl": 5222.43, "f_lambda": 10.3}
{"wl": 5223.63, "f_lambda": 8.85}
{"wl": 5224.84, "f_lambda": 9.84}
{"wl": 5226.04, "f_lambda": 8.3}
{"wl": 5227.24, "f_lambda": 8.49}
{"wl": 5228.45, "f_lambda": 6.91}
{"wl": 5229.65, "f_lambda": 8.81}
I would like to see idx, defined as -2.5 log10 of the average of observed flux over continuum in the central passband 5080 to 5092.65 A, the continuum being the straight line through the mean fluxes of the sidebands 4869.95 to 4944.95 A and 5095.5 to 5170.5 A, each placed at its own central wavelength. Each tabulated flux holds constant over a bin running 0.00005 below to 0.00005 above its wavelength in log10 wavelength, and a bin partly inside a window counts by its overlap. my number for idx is -0.027 mag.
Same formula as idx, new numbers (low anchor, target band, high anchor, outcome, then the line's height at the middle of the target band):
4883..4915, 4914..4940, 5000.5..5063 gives 0.01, 8.23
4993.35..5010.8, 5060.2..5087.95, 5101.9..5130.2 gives -0.05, 6.58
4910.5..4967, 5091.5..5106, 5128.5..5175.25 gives -0.01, 6.77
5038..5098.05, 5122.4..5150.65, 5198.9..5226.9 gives 0.13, 7.38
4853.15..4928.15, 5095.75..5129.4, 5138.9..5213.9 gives 0.06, 6.69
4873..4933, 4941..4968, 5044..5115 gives -0.06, 7.89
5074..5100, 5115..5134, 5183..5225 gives 0.13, 7.12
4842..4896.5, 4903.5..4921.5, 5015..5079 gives -0.08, 7.9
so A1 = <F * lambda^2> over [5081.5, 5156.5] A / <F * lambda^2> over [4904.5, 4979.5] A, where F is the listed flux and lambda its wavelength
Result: 0.85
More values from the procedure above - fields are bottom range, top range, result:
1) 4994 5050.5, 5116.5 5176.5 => 0.94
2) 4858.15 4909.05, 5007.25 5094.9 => 0.90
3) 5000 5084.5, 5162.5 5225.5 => 1.02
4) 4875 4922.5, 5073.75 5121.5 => 0.88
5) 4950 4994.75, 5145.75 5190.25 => 0.79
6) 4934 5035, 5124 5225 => 0.94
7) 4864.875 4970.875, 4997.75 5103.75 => 0.89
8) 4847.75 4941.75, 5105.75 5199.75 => 0.83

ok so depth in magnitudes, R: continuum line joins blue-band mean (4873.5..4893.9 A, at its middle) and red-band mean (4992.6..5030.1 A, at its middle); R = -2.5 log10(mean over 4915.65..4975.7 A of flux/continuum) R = -0.09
